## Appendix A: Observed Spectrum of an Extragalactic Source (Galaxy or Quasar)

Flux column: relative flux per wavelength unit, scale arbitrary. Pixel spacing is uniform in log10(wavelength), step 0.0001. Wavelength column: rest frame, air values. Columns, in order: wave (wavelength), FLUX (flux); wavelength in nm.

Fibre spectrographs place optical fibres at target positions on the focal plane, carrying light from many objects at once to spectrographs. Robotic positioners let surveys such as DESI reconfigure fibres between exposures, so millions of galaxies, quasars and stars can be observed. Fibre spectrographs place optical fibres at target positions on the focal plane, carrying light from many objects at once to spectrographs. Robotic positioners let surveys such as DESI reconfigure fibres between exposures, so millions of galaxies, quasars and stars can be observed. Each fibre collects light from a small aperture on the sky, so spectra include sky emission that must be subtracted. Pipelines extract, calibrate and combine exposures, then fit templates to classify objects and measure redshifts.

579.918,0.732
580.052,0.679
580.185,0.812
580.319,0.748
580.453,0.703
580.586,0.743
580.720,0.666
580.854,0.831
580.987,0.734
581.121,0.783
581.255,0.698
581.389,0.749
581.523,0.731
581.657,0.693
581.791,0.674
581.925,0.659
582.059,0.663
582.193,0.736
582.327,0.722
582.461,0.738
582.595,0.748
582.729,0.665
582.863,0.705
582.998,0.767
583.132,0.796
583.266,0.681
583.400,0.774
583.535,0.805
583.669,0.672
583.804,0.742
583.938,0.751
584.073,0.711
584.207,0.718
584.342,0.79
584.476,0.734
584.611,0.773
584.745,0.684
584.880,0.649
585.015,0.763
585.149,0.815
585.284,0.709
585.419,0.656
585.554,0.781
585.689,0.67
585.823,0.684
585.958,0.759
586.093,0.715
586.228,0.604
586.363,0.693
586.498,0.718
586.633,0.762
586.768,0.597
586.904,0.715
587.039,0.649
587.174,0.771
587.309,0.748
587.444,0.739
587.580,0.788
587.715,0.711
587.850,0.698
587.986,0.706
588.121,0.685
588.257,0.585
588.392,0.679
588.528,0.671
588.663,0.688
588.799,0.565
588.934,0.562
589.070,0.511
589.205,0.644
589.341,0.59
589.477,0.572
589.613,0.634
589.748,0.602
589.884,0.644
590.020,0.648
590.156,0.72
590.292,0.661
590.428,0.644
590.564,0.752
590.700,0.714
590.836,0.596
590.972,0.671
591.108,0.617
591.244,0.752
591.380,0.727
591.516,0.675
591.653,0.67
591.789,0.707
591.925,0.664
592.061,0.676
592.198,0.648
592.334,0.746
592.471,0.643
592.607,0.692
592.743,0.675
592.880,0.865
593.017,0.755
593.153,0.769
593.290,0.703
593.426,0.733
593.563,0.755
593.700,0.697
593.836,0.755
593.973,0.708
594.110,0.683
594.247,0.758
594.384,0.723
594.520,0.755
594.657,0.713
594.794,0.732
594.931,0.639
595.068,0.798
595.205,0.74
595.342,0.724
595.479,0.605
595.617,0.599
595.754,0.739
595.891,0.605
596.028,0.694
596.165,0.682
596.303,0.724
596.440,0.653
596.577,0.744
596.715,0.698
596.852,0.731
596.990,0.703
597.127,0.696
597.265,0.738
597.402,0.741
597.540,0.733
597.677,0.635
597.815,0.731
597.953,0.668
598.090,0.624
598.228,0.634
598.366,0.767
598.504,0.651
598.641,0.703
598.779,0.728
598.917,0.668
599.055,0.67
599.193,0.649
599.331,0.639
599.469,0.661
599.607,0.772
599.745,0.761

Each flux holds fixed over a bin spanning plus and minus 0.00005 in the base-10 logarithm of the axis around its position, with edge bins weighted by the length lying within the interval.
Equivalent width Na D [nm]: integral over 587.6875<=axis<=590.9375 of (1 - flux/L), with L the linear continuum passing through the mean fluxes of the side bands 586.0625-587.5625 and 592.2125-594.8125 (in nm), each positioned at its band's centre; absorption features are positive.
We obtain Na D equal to 0.310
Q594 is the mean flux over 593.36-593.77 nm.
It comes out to 0.729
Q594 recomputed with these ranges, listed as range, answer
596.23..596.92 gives 0.71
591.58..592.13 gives 0.678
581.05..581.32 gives 0.74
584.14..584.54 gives 0.748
